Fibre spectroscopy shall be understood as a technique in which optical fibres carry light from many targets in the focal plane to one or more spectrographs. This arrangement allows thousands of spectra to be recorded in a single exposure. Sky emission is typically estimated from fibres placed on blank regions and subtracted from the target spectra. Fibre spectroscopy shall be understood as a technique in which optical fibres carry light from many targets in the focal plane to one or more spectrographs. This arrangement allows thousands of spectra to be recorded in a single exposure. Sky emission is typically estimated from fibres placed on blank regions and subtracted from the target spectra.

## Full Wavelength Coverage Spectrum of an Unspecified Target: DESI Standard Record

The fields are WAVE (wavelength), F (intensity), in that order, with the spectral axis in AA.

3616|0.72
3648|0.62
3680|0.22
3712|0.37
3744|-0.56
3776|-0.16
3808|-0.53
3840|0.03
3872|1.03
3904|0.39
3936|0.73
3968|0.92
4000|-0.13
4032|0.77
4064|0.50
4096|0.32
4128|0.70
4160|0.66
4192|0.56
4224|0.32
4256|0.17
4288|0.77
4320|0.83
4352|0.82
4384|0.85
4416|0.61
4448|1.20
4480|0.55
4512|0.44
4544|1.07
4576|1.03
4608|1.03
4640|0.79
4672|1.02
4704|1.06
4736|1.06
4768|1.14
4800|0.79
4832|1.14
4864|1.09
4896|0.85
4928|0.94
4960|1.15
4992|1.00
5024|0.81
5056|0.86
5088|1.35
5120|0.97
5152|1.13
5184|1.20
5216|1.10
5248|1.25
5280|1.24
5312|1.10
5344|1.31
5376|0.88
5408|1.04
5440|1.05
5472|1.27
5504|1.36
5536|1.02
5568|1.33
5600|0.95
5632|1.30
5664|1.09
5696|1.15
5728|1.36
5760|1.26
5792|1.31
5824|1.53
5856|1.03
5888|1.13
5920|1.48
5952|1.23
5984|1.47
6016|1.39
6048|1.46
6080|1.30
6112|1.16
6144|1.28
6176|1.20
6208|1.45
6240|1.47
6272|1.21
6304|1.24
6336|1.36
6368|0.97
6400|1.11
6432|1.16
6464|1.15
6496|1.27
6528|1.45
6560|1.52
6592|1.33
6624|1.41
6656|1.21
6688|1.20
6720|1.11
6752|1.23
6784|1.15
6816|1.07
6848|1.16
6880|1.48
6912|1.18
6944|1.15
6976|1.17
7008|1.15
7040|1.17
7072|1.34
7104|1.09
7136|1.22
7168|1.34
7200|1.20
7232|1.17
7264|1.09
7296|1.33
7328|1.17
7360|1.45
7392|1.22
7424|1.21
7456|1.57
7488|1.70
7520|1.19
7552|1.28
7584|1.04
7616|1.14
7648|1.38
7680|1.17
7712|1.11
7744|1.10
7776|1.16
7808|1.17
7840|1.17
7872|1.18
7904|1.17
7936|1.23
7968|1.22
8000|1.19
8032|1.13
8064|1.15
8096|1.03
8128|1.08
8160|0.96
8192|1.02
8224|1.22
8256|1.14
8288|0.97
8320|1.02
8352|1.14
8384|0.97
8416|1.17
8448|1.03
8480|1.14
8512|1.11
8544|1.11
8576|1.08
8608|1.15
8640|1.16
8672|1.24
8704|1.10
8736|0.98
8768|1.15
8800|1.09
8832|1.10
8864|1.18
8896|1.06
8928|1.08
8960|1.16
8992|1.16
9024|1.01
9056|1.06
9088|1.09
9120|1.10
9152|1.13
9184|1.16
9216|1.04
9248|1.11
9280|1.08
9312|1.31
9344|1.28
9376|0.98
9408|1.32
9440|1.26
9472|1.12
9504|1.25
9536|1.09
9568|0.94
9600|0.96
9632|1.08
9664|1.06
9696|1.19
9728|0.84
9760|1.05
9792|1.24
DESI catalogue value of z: 0.138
